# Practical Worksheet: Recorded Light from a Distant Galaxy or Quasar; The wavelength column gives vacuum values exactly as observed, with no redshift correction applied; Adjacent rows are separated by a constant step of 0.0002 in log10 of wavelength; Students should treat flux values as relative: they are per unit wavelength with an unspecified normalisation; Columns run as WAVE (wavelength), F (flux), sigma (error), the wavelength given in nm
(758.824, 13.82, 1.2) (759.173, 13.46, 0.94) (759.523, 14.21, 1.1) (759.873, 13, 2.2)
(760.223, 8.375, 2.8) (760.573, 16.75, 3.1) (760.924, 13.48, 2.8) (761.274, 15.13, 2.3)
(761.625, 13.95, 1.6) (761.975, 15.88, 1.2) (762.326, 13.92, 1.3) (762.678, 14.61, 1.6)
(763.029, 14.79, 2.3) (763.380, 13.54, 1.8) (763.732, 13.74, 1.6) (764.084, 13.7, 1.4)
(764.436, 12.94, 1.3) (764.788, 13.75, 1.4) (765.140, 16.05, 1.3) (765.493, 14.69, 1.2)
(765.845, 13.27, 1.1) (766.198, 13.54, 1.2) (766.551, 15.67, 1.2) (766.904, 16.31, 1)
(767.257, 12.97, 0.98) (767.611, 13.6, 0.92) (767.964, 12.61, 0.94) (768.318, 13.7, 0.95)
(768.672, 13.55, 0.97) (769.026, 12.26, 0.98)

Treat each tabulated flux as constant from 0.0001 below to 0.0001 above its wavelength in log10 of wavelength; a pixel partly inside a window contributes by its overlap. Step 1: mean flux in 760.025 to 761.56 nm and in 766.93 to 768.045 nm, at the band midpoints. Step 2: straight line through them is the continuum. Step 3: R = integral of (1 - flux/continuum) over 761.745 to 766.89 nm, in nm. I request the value -0.323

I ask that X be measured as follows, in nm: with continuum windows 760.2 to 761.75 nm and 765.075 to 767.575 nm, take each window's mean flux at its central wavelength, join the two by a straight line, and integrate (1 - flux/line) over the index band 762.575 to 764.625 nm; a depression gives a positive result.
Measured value 0.06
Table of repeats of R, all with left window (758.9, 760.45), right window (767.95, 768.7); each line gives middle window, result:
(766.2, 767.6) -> -0.15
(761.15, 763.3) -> -0.32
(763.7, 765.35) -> -0.14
